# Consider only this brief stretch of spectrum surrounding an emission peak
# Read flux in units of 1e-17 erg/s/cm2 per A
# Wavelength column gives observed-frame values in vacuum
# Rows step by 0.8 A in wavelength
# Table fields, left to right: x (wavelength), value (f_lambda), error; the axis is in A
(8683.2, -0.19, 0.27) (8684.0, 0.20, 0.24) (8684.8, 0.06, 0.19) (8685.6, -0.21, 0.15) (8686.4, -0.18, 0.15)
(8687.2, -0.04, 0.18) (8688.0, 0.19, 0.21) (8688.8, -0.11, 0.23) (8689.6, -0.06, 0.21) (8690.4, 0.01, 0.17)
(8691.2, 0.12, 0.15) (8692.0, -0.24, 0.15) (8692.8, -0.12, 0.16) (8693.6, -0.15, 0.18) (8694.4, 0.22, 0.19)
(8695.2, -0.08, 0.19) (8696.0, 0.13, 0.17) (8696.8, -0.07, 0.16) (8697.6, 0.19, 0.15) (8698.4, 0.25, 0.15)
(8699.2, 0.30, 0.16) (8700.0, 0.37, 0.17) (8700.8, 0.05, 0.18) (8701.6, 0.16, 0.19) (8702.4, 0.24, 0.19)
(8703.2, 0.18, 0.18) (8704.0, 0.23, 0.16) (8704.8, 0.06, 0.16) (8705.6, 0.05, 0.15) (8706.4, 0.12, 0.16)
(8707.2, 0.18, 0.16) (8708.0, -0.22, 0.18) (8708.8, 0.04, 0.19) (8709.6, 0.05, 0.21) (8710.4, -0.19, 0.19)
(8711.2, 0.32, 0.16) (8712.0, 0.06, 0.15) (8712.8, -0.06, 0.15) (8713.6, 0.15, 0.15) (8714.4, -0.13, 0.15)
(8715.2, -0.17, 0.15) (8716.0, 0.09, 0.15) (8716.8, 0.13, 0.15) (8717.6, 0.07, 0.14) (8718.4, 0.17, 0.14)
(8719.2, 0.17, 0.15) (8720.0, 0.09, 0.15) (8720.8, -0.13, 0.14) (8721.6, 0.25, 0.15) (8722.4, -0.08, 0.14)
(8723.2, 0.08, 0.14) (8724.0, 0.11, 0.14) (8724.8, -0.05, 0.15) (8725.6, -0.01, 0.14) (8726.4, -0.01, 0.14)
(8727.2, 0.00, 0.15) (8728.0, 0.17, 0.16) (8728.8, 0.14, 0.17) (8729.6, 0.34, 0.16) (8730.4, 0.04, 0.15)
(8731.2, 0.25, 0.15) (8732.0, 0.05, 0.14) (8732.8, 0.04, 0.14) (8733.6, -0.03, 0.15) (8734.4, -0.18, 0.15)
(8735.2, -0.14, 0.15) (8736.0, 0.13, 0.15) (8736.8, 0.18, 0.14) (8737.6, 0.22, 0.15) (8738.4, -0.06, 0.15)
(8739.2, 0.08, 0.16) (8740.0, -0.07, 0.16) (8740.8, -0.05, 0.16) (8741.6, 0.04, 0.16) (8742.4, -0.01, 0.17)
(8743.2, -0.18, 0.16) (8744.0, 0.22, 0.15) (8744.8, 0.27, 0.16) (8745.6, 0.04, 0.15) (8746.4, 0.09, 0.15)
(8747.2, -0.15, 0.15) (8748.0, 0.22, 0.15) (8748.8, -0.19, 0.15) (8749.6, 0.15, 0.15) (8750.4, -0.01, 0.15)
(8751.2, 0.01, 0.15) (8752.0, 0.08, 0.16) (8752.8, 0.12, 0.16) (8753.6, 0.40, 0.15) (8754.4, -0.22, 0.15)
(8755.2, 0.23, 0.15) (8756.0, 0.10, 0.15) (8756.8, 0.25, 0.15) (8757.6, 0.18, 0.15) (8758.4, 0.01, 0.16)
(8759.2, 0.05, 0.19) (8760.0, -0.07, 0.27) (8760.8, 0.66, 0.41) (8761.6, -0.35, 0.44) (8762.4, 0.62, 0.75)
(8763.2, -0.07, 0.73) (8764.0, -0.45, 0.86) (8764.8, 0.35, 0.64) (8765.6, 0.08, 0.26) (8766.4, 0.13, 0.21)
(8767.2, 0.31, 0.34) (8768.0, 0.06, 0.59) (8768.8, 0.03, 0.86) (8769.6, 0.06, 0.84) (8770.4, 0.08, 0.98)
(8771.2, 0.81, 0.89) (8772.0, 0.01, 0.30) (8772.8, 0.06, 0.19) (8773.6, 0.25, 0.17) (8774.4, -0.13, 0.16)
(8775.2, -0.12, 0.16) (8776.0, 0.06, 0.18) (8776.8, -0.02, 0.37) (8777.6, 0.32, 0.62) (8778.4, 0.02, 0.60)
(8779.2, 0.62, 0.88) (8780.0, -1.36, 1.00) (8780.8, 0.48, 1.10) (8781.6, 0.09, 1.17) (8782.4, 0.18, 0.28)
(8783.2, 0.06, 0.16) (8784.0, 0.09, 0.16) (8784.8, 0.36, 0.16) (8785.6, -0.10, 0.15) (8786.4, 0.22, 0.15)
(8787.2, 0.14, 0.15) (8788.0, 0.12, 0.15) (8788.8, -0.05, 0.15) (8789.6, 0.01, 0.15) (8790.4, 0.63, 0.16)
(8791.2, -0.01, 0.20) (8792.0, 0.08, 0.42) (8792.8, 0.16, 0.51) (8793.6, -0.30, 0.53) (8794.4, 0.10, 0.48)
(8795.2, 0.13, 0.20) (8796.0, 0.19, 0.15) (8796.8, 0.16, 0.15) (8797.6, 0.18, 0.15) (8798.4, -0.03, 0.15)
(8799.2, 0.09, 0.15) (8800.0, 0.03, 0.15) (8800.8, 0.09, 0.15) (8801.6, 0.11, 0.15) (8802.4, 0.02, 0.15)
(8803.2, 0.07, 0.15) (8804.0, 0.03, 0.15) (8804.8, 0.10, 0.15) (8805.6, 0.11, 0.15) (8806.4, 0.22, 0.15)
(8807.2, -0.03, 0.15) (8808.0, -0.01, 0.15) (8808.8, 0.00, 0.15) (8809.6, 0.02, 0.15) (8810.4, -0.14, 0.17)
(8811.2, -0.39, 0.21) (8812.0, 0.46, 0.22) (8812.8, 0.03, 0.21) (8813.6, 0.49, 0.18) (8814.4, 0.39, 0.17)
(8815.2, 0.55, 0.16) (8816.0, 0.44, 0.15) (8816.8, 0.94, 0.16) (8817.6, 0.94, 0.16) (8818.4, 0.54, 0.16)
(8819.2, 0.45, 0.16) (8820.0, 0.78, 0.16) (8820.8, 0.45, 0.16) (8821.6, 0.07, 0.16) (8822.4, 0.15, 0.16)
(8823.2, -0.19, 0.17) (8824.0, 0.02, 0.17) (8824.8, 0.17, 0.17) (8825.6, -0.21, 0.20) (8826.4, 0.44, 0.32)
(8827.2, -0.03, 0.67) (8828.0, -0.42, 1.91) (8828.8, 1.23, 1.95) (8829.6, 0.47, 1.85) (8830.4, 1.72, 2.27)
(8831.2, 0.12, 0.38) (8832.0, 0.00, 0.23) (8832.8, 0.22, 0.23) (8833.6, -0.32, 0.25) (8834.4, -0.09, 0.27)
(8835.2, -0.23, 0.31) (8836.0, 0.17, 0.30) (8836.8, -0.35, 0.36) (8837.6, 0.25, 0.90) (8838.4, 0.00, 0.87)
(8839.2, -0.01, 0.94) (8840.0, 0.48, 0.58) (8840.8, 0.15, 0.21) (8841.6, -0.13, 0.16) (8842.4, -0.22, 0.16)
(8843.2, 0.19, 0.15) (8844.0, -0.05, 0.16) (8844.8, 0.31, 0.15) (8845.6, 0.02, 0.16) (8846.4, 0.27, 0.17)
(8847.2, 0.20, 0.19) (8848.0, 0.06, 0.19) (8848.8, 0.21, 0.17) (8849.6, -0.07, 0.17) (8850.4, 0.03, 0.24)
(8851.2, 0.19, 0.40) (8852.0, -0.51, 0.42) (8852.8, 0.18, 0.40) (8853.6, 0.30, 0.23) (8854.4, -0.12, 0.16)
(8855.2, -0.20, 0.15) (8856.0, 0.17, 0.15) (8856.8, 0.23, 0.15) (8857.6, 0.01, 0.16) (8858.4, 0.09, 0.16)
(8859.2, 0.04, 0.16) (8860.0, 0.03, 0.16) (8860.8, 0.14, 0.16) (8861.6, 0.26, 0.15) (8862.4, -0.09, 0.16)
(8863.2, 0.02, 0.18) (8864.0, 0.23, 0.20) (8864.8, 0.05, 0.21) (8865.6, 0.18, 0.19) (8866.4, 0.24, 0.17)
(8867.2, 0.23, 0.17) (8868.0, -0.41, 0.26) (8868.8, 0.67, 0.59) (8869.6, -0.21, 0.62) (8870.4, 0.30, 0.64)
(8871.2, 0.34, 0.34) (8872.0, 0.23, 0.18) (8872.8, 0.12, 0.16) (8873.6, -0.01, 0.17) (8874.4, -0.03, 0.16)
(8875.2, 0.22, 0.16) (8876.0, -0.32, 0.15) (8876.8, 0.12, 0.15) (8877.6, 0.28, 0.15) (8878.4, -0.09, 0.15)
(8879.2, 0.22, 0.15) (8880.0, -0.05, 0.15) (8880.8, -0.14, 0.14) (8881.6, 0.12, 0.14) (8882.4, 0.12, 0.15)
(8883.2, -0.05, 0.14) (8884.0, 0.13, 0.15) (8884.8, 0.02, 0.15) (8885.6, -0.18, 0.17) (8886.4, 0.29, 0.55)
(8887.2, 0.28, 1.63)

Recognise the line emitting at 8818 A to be Hbeta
